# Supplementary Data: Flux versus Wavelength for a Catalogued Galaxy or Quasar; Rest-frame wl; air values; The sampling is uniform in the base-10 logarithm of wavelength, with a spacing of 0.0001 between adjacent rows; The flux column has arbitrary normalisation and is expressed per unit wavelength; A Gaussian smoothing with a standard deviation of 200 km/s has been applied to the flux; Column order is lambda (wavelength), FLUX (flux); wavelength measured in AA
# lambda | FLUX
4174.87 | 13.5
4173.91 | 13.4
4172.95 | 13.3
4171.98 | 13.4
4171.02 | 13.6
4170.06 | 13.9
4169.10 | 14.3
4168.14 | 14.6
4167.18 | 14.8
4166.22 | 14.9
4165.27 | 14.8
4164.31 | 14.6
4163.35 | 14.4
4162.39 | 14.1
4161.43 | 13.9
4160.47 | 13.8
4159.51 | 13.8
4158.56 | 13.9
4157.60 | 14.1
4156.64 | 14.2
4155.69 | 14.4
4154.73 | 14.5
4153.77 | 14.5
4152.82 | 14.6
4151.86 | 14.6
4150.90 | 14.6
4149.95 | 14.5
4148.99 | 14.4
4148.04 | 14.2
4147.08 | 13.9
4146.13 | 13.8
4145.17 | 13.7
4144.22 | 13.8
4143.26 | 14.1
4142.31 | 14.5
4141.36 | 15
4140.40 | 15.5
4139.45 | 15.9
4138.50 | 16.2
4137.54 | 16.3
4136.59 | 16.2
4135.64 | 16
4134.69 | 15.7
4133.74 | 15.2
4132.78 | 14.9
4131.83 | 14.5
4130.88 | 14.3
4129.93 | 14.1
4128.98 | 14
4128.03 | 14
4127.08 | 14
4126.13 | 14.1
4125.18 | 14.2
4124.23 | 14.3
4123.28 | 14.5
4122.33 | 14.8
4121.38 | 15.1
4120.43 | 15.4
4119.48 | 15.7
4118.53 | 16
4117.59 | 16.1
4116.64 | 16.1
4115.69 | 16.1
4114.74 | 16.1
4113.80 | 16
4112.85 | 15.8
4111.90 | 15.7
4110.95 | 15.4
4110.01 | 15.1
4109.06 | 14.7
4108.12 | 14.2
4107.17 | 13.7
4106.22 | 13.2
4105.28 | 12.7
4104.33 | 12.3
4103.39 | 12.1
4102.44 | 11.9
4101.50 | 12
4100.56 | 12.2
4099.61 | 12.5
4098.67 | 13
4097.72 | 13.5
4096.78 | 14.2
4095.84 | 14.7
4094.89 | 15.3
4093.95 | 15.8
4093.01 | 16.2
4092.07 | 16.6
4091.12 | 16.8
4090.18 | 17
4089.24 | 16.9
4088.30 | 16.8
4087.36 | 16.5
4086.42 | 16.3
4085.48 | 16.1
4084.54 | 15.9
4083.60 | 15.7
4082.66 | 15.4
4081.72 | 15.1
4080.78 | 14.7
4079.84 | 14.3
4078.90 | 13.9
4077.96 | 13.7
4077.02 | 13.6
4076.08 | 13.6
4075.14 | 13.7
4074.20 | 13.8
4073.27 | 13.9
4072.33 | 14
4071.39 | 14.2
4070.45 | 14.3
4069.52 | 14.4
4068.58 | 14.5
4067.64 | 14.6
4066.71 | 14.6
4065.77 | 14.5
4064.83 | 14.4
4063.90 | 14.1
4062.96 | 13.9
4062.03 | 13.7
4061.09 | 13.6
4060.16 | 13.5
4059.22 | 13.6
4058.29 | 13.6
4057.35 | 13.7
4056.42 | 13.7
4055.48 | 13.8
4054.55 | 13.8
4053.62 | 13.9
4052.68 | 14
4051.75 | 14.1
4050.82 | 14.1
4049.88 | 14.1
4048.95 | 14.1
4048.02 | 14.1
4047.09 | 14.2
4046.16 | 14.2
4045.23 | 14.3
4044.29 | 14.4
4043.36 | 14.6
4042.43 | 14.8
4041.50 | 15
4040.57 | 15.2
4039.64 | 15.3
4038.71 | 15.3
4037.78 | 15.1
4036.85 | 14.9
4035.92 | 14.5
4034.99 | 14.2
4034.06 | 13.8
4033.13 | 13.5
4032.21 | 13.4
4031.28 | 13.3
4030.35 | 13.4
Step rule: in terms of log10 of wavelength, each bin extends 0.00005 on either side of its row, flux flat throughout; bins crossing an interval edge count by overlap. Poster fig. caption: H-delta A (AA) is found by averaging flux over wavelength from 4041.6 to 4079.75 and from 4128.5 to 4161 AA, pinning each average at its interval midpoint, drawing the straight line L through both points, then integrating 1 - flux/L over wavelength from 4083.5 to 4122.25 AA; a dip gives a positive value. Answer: -1.64 AA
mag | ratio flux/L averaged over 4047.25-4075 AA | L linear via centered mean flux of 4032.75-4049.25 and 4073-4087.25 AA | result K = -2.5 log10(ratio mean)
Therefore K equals 0.05 mag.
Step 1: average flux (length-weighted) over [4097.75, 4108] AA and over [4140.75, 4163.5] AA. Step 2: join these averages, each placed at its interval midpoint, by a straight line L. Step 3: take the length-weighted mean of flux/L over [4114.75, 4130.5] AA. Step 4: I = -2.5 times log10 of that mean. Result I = -0.13 mag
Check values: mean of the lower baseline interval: 12.6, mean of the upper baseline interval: 14.2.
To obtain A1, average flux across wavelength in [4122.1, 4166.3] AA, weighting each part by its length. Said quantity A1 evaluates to 14.6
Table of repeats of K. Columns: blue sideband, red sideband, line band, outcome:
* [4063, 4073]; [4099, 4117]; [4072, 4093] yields -0.07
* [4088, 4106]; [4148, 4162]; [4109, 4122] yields -0.10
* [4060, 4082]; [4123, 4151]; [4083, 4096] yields -0.14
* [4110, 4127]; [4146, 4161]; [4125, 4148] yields 0.00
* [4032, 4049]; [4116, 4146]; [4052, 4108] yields 0.03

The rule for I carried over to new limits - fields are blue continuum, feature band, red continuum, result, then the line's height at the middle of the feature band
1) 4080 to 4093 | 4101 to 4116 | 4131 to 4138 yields 0.12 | 15.8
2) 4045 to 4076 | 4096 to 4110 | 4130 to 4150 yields 0.11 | 14.5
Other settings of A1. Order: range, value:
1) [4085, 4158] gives 14.8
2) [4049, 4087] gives 14.3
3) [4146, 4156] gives 14.4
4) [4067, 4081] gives 14.1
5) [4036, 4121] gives 14.6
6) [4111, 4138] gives 15.2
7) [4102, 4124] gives 14.7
